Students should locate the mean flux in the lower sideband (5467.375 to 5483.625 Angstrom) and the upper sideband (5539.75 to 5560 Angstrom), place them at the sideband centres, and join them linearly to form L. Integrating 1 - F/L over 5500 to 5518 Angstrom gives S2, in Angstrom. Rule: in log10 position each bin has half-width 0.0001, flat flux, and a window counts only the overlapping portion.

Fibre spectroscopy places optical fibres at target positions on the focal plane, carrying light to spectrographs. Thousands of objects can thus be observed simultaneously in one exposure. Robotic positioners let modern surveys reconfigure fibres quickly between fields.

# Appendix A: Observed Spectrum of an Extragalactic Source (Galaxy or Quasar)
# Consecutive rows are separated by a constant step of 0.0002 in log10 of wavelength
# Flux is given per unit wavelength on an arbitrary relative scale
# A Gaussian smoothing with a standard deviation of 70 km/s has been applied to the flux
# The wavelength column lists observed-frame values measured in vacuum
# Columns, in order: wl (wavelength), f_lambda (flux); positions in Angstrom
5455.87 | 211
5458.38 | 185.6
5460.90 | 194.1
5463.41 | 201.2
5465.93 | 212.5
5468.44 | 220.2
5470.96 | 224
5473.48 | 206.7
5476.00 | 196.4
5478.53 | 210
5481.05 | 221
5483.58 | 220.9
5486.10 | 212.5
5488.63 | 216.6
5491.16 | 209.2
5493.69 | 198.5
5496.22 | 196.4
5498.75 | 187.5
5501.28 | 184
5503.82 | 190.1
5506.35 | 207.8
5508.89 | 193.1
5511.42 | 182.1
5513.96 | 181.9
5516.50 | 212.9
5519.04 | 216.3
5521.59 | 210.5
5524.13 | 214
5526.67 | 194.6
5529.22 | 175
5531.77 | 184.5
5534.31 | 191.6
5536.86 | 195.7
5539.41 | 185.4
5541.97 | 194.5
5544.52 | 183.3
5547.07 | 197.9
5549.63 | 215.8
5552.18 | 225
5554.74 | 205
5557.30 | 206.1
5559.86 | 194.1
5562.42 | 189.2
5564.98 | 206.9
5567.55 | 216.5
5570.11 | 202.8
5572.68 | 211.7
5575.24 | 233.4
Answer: 1.3 Angstrom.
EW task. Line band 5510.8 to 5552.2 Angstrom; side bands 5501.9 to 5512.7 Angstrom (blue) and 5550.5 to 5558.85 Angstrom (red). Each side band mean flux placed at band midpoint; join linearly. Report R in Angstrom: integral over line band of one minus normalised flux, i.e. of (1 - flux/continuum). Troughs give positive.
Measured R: 1.06 Angstrom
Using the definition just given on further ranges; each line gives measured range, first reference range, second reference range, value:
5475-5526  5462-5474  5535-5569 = 1.34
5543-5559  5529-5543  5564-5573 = -0.56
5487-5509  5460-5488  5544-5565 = 1.07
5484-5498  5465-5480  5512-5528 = 0.13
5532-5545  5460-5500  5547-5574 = 1.08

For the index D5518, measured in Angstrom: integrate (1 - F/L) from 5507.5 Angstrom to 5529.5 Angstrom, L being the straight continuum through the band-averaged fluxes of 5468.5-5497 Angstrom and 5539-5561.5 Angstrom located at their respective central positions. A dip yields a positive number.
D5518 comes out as 0.7 Angstrom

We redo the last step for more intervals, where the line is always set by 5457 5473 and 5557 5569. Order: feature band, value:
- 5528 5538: 0.8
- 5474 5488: -0.4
